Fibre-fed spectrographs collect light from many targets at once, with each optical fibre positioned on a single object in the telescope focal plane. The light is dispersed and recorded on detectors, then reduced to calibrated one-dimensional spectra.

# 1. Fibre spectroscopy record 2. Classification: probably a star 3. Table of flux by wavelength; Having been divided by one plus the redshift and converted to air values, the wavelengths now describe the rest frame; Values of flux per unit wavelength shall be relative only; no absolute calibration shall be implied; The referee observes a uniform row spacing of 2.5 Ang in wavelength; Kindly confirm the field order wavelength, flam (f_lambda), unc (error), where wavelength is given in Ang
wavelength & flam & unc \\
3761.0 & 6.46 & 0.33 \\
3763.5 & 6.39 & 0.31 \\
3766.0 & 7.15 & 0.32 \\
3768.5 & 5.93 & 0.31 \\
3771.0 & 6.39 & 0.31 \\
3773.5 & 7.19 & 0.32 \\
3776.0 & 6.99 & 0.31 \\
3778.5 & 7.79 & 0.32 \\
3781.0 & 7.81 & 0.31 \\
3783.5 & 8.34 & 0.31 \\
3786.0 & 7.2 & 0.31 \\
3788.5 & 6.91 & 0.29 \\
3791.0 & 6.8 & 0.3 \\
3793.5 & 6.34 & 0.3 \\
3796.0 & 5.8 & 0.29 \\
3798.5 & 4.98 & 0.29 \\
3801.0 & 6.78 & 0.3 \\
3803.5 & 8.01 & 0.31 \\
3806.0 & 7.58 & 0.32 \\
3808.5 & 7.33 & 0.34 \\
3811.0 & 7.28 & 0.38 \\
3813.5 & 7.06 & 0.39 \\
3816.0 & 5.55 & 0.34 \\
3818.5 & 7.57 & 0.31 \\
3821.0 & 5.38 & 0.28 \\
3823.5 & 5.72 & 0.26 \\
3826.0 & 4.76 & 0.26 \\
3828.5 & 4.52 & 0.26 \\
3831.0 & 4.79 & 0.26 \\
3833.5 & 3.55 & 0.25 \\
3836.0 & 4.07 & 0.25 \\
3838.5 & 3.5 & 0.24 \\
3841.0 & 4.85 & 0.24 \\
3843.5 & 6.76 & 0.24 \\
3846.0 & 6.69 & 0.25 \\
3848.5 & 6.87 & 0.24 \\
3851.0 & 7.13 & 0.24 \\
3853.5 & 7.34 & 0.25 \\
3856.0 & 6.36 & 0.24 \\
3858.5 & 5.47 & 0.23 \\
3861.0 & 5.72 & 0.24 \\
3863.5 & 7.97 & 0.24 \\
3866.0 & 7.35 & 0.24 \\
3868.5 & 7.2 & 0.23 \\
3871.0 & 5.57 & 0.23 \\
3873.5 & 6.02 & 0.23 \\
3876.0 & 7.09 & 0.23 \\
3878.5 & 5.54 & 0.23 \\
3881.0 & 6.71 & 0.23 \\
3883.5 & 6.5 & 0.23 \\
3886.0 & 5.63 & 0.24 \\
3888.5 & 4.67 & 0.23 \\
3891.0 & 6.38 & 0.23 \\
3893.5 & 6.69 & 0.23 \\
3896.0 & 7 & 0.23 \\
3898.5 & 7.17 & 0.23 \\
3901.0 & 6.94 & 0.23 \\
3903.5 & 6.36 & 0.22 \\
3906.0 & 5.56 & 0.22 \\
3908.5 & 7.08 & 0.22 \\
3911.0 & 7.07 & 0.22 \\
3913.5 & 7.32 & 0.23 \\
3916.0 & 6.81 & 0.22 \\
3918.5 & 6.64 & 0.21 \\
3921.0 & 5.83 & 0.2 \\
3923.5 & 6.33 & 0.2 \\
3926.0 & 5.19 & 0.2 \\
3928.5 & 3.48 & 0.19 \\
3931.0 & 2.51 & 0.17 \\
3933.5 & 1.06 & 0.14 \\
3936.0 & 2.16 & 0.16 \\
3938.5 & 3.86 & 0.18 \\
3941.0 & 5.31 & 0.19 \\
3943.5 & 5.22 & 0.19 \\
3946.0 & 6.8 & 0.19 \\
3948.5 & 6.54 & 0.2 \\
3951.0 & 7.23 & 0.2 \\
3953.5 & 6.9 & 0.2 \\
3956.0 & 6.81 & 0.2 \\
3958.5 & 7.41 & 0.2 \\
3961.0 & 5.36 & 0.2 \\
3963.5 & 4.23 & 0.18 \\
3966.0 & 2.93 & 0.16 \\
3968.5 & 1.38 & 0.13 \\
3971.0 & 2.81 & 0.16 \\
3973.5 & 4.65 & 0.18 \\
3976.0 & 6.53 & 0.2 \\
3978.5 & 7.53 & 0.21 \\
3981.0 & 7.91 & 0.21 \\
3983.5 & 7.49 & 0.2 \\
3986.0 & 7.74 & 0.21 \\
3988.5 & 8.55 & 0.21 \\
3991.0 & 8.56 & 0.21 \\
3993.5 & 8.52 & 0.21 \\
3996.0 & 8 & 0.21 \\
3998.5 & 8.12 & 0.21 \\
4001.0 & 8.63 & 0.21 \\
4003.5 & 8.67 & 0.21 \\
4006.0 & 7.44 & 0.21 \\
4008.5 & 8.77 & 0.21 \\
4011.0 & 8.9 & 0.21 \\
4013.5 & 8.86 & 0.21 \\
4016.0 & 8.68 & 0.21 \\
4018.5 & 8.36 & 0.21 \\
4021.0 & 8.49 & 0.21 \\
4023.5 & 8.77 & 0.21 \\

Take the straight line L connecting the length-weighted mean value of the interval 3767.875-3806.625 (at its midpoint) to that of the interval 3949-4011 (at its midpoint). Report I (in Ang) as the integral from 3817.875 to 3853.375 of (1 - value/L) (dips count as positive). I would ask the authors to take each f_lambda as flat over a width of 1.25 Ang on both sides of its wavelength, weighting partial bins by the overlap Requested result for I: 7.4 Ang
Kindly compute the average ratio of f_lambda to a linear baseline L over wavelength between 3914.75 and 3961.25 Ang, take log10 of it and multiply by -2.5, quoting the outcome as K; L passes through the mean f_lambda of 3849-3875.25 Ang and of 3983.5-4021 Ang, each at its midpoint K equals 0.38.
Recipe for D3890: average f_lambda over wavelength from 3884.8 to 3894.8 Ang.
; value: 5.85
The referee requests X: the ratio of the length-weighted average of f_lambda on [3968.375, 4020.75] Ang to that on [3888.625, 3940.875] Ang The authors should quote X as 1.37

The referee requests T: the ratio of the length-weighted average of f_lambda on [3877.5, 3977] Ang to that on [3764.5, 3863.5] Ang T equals 0.87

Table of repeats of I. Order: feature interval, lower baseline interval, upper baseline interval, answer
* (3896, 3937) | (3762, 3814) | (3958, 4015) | 8.2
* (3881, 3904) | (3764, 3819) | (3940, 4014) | 1.5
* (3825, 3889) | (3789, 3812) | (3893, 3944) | 2.5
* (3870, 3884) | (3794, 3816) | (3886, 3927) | 0.6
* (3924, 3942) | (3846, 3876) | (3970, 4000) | 9.1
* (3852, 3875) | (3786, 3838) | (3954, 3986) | -2.7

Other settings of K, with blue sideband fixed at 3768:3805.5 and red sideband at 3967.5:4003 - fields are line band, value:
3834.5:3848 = 0.30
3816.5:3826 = 0.16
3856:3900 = 0.09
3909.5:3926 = 0.06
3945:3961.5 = 0.03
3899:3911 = 0.06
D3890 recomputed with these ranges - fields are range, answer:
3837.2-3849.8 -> 5.73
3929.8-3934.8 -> 1.78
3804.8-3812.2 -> 7.4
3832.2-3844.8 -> 4.56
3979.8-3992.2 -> 8.05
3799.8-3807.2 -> 7.46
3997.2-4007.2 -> 8.22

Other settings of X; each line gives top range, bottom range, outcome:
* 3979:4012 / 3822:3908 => 1.37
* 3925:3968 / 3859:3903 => 0.75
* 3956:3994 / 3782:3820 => 0.88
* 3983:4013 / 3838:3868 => 1.29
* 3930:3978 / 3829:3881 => 0.80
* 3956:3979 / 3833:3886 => 0.78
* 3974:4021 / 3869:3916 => 1.27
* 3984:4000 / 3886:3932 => 1.36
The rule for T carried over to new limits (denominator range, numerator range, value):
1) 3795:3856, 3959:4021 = 1.18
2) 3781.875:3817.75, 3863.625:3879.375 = 0.96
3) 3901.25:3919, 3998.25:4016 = 1.27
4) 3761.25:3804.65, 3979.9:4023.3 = 1.22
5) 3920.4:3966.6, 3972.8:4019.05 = 1.60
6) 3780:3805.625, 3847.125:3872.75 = 0.97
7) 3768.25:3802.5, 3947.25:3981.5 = 0.81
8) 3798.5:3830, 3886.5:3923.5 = 1.02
